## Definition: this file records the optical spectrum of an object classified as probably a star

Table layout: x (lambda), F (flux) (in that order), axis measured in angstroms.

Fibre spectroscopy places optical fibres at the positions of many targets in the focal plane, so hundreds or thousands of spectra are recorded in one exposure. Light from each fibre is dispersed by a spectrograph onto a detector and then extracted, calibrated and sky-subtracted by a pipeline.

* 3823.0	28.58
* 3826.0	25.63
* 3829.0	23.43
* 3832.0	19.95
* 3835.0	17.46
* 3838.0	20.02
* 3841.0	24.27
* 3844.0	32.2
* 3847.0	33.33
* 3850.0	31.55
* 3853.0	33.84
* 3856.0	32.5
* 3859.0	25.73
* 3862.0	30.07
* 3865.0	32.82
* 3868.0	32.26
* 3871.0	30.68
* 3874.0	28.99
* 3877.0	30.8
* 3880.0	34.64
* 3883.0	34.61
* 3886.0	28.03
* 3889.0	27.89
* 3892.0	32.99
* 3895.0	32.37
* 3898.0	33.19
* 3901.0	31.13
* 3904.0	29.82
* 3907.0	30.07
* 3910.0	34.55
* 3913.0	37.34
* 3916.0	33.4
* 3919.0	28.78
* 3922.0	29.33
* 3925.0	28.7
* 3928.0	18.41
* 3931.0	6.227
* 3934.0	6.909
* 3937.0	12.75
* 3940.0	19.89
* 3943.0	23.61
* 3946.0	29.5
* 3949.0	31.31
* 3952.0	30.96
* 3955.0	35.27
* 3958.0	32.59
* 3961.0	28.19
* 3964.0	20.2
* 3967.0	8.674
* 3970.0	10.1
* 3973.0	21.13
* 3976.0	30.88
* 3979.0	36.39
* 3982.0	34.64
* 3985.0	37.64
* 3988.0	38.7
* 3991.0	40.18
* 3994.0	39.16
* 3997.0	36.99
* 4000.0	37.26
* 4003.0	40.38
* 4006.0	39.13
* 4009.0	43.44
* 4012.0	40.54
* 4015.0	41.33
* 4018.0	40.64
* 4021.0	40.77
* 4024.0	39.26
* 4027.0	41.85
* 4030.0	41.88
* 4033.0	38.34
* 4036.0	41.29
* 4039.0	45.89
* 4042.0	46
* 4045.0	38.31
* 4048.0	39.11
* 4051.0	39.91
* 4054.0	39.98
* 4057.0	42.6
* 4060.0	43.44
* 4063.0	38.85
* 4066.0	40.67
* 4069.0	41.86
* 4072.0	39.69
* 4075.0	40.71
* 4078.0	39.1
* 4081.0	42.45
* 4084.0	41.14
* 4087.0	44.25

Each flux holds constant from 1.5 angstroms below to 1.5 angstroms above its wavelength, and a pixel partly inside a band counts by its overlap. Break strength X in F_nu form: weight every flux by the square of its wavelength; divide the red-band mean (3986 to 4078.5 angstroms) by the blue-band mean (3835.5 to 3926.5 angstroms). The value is 1.42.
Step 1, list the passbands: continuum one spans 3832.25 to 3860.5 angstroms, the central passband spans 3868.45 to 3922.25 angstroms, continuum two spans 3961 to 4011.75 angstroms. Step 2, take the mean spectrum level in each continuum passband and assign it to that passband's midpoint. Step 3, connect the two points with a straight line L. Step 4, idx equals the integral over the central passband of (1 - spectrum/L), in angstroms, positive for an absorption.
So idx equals -4.6 angstroms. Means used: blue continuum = 27.5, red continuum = 32.3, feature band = 31.7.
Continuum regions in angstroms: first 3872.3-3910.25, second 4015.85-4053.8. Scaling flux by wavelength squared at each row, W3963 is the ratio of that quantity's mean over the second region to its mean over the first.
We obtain 1.4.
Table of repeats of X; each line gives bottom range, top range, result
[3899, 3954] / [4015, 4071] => 1.69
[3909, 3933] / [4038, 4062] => 1.68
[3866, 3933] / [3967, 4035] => 1.29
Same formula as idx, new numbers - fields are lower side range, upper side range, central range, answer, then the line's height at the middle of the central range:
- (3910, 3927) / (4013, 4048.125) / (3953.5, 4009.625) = 7.9 angstroms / 37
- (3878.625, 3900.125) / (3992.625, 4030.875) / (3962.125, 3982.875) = 8.1 angstroms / 37.5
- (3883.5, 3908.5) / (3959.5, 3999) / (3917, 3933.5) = 4.7 angstroms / 30.4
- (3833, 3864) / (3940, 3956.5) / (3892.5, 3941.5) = 4.8 angstroms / 28.8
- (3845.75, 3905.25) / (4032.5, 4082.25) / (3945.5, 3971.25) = 7.6 angstroms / 35.8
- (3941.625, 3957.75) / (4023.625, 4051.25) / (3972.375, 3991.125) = 0.0 angstroms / 34.4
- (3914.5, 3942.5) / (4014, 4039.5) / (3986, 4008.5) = -2.7 angstroms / 34.9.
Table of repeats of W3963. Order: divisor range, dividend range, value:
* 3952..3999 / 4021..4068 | 1.41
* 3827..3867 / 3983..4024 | 1.56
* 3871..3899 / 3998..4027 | 1.37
